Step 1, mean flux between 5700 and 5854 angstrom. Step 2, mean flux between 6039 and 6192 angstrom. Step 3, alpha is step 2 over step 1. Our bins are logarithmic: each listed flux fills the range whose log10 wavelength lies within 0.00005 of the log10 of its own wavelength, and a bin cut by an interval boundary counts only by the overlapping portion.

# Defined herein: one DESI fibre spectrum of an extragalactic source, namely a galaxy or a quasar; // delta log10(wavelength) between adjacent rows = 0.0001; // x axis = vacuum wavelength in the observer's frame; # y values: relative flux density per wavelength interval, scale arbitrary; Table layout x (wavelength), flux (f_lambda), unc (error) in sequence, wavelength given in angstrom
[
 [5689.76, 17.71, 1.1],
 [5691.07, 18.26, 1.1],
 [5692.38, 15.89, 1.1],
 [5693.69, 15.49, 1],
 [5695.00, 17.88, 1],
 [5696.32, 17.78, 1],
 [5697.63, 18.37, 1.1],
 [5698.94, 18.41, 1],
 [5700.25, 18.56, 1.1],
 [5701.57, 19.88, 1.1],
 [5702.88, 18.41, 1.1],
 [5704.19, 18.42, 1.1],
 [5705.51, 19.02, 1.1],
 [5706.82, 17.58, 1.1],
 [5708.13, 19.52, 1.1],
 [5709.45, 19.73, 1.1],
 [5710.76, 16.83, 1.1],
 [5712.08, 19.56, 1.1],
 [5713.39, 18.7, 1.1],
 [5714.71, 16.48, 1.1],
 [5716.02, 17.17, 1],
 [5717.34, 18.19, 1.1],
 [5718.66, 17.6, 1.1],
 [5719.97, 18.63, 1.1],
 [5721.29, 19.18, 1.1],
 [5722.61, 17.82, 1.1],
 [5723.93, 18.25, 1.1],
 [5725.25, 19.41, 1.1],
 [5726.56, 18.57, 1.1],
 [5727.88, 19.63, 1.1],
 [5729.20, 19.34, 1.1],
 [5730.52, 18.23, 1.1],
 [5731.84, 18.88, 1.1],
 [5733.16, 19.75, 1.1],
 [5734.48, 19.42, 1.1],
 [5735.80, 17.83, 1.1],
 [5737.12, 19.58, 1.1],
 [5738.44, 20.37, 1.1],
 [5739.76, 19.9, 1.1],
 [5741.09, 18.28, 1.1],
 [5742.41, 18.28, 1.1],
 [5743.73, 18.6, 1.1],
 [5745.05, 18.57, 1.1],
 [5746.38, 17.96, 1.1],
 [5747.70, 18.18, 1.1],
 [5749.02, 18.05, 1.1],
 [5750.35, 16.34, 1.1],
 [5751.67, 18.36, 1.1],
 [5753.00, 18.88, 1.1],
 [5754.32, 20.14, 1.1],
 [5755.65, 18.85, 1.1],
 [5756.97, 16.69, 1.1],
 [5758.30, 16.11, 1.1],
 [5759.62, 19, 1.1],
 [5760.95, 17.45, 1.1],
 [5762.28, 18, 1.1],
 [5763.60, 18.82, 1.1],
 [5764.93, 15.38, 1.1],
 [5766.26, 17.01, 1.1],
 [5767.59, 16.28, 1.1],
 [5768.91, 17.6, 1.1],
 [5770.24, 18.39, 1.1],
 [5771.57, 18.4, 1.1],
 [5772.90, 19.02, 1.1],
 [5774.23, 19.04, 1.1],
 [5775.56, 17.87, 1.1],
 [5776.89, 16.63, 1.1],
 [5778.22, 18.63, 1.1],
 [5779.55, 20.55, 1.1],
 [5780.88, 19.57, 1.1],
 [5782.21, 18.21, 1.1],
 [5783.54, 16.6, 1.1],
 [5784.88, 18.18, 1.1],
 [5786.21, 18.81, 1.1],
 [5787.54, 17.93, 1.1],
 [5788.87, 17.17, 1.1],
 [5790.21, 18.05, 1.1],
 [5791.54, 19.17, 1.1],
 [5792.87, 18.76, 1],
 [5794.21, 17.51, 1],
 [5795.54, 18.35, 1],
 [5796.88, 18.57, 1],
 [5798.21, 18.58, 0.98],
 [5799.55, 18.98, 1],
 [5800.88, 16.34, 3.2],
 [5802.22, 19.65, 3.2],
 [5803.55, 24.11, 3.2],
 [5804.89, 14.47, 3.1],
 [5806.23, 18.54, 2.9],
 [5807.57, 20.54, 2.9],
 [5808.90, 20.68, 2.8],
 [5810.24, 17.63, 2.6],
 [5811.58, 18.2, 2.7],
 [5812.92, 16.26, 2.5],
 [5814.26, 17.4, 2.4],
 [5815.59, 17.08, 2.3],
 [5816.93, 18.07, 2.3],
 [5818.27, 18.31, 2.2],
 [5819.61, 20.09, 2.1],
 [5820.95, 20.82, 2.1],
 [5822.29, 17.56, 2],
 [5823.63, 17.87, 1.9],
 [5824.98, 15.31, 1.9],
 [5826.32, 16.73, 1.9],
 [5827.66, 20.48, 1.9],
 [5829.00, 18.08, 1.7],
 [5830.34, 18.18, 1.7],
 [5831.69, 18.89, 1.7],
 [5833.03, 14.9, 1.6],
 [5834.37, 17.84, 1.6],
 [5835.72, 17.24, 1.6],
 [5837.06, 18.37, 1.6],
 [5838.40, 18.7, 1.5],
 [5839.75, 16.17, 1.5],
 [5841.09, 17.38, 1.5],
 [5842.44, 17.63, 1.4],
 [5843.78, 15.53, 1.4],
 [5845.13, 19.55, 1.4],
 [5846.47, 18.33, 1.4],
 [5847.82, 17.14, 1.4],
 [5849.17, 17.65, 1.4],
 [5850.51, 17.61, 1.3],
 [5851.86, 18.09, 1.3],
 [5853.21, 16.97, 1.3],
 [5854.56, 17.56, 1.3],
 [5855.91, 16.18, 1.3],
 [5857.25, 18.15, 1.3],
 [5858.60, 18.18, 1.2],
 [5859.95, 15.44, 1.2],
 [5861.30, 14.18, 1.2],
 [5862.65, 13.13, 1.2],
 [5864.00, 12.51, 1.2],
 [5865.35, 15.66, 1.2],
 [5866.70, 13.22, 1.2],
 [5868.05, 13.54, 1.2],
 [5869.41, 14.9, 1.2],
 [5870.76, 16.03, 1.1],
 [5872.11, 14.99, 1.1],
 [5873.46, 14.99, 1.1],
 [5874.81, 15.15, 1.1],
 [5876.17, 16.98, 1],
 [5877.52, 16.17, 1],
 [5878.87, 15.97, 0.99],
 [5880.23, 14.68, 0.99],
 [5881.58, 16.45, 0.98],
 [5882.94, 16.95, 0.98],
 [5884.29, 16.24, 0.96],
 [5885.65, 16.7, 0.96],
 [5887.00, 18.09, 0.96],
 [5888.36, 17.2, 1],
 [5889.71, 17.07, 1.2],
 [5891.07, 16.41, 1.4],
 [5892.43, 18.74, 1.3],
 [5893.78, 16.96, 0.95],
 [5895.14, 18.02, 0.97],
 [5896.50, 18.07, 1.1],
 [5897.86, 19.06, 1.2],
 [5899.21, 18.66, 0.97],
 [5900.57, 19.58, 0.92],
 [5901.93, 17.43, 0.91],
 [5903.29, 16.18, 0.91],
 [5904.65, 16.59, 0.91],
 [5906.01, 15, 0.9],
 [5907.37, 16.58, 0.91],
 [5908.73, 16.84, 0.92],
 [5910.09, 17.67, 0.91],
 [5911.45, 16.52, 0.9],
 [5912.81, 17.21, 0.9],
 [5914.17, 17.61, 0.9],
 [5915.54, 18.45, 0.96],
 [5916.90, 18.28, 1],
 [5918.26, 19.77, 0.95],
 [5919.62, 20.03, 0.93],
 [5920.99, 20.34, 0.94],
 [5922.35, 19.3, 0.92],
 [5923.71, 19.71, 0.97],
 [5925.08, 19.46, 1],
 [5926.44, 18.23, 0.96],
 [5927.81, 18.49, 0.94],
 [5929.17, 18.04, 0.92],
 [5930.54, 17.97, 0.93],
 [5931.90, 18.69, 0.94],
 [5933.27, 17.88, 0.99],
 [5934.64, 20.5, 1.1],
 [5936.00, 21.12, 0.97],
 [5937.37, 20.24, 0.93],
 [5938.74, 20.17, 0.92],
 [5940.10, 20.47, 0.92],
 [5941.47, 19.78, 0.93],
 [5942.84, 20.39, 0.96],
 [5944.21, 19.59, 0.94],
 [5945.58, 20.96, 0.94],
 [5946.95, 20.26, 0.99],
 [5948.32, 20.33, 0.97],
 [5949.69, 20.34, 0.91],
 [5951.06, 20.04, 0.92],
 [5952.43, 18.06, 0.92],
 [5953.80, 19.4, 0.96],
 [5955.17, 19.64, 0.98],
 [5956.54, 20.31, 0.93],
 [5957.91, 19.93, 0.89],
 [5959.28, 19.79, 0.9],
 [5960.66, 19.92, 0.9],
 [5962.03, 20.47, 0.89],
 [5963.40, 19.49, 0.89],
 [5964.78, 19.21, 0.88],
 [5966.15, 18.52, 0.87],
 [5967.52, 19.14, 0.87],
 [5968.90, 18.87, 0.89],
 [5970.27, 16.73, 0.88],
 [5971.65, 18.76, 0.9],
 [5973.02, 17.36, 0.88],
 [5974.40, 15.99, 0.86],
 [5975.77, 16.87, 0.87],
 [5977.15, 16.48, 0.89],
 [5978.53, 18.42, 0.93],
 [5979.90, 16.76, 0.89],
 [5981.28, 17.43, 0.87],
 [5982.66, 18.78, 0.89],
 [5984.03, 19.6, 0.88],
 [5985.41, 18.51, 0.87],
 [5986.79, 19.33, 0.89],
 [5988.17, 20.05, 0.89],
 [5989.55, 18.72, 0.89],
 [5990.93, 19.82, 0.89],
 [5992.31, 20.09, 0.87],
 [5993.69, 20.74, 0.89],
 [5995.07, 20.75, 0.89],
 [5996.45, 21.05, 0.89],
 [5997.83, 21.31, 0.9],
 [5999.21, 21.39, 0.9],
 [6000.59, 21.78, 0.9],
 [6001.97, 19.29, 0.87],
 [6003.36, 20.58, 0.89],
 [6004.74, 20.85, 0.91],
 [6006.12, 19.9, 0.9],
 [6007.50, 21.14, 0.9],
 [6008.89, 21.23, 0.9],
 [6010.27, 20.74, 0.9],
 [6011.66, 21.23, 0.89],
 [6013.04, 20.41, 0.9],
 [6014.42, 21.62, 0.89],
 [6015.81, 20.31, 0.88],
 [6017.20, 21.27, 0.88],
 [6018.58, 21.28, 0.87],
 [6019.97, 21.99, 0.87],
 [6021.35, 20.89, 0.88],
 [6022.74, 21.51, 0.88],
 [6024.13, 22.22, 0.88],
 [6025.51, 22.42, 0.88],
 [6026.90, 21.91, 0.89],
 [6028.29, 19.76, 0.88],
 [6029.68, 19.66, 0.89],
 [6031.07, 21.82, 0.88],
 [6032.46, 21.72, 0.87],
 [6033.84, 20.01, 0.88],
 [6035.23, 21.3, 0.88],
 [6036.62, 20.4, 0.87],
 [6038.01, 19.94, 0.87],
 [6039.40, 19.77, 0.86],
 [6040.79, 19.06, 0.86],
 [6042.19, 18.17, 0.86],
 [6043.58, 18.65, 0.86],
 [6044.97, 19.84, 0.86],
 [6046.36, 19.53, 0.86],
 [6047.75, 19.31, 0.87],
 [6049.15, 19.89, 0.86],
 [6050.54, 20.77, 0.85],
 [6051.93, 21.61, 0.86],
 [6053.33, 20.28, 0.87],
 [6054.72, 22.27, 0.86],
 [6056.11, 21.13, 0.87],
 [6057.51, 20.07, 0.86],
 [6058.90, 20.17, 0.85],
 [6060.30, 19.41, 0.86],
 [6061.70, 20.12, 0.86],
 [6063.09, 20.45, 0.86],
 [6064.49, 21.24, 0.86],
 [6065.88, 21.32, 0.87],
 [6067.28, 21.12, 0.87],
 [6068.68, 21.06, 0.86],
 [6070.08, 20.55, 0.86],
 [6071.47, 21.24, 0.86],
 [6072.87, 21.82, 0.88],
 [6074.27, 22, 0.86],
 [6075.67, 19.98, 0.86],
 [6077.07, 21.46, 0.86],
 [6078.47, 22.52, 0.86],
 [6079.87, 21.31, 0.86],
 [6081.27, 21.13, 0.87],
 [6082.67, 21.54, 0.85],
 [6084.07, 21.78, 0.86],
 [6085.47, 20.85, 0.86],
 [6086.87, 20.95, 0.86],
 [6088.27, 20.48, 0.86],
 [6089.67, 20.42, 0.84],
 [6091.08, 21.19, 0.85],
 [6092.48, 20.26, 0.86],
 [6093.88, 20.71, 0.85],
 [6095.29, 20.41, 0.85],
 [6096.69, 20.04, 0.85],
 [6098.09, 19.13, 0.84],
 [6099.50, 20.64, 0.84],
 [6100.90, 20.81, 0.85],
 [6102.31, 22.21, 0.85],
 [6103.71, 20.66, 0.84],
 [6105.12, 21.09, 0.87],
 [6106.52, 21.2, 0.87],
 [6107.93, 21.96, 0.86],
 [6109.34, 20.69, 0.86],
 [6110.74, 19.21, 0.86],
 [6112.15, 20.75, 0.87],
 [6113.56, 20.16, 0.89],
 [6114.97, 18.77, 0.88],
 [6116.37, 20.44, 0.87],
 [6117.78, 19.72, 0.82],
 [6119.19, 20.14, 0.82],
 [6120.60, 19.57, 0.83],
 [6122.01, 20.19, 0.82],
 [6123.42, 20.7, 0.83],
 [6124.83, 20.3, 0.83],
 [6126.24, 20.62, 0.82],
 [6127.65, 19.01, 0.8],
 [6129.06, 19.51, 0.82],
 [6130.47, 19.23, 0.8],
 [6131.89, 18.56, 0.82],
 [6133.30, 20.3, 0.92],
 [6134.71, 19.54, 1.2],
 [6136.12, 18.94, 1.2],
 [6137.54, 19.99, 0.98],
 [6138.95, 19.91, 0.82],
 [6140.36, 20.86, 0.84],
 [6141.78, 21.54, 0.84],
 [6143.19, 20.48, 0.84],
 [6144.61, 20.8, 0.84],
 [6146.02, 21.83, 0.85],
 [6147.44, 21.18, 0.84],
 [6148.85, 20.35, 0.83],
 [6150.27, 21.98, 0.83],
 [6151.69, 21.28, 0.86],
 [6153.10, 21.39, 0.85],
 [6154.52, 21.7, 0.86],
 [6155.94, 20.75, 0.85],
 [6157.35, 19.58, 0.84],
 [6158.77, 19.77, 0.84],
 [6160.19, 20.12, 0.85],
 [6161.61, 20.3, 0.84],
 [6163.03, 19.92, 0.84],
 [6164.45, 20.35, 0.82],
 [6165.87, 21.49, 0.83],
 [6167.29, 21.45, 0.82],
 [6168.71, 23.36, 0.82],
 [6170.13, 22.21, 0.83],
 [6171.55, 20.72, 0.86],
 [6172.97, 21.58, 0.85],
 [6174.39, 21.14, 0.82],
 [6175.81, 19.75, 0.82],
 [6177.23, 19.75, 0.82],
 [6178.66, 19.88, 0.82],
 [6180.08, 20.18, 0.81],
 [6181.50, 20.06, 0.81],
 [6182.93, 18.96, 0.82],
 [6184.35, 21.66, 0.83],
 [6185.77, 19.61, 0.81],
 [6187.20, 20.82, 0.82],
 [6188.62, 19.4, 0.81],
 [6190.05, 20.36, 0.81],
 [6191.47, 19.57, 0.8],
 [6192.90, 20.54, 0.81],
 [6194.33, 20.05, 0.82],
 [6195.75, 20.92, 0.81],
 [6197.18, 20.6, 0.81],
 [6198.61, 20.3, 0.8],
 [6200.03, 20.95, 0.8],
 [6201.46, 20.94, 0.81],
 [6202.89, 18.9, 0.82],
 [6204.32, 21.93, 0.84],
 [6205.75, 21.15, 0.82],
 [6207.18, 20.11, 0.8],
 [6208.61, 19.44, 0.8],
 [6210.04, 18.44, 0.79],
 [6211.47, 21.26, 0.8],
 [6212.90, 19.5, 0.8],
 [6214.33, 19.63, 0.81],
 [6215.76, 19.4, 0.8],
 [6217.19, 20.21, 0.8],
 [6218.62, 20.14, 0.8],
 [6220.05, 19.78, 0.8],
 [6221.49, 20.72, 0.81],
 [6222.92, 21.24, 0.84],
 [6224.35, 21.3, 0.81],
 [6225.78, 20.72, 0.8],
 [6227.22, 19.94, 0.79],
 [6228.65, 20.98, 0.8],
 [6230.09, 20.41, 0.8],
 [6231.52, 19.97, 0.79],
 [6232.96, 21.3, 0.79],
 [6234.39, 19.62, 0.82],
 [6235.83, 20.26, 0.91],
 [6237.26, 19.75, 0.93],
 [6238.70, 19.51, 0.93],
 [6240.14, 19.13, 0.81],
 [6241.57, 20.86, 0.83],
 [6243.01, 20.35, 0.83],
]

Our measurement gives 1.1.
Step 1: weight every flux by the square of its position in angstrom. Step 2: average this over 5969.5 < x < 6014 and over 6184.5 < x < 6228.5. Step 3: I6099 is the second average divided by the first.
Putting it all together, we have 1.1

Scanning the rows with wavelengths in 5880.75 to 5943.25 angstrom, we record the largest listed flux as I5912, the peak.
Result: 21.12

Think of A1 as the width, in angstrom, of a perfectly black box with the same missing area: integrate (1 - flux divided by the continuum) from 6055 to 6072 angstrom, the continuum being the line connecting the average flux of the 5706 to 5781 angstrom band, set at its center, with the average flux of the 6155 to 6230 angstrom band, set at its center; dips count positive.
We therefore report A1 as -0.7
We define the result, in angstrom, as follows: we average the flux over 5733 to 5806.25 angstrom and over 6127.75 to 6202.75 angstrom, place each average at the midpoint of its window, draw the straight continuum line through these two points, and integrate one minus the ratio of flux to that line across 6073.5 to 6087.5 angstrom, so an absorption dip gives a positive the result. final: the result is -0.9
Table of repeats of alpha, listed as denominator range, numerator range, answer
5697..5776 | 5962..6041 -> 1.09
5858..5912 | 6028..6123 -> 1.26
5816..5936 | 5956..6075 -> 1.16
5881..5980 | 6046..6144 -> 1.11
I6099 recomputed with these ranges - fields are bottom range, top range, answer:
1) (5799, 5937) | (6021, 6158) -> 1.27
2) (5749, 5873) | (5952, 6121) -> 1.24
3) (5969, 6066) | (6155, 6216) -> 1.07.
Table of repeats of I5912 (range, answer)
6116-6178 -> 23.36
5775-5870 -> 24.11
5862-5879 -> 16.98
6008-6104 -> 22.52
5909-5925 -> 20.34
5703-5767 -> 20.37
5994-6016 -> 21.78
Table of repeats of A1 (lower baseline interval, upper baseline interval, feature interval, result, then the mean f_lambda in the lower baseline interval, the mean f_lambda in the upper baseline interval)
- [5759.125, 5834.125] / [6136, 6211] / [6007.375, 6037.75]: -2.3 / 18.2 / 20.6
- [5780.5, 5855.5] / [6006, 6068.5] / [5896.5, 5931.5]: 2.0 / 18.1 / 20.6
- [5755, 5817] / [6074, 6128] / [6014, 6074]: -1.4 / 18.2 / 20.6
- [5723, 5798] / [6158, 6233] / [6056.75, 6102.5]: -2.2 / 18.3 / 20.4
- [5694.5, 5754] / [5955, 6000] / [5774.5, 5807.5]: 0.5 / 18.6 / 19.1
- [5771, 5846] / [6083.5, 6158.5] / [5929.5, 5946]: -0.5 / 18.2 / 20.5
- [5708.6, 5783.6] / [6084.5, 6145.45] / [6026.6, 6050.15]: -0.1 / 18.3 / 20.3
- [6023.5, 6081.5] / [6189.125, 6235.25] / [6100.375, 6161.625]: 0.3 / 20.7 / 20.3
